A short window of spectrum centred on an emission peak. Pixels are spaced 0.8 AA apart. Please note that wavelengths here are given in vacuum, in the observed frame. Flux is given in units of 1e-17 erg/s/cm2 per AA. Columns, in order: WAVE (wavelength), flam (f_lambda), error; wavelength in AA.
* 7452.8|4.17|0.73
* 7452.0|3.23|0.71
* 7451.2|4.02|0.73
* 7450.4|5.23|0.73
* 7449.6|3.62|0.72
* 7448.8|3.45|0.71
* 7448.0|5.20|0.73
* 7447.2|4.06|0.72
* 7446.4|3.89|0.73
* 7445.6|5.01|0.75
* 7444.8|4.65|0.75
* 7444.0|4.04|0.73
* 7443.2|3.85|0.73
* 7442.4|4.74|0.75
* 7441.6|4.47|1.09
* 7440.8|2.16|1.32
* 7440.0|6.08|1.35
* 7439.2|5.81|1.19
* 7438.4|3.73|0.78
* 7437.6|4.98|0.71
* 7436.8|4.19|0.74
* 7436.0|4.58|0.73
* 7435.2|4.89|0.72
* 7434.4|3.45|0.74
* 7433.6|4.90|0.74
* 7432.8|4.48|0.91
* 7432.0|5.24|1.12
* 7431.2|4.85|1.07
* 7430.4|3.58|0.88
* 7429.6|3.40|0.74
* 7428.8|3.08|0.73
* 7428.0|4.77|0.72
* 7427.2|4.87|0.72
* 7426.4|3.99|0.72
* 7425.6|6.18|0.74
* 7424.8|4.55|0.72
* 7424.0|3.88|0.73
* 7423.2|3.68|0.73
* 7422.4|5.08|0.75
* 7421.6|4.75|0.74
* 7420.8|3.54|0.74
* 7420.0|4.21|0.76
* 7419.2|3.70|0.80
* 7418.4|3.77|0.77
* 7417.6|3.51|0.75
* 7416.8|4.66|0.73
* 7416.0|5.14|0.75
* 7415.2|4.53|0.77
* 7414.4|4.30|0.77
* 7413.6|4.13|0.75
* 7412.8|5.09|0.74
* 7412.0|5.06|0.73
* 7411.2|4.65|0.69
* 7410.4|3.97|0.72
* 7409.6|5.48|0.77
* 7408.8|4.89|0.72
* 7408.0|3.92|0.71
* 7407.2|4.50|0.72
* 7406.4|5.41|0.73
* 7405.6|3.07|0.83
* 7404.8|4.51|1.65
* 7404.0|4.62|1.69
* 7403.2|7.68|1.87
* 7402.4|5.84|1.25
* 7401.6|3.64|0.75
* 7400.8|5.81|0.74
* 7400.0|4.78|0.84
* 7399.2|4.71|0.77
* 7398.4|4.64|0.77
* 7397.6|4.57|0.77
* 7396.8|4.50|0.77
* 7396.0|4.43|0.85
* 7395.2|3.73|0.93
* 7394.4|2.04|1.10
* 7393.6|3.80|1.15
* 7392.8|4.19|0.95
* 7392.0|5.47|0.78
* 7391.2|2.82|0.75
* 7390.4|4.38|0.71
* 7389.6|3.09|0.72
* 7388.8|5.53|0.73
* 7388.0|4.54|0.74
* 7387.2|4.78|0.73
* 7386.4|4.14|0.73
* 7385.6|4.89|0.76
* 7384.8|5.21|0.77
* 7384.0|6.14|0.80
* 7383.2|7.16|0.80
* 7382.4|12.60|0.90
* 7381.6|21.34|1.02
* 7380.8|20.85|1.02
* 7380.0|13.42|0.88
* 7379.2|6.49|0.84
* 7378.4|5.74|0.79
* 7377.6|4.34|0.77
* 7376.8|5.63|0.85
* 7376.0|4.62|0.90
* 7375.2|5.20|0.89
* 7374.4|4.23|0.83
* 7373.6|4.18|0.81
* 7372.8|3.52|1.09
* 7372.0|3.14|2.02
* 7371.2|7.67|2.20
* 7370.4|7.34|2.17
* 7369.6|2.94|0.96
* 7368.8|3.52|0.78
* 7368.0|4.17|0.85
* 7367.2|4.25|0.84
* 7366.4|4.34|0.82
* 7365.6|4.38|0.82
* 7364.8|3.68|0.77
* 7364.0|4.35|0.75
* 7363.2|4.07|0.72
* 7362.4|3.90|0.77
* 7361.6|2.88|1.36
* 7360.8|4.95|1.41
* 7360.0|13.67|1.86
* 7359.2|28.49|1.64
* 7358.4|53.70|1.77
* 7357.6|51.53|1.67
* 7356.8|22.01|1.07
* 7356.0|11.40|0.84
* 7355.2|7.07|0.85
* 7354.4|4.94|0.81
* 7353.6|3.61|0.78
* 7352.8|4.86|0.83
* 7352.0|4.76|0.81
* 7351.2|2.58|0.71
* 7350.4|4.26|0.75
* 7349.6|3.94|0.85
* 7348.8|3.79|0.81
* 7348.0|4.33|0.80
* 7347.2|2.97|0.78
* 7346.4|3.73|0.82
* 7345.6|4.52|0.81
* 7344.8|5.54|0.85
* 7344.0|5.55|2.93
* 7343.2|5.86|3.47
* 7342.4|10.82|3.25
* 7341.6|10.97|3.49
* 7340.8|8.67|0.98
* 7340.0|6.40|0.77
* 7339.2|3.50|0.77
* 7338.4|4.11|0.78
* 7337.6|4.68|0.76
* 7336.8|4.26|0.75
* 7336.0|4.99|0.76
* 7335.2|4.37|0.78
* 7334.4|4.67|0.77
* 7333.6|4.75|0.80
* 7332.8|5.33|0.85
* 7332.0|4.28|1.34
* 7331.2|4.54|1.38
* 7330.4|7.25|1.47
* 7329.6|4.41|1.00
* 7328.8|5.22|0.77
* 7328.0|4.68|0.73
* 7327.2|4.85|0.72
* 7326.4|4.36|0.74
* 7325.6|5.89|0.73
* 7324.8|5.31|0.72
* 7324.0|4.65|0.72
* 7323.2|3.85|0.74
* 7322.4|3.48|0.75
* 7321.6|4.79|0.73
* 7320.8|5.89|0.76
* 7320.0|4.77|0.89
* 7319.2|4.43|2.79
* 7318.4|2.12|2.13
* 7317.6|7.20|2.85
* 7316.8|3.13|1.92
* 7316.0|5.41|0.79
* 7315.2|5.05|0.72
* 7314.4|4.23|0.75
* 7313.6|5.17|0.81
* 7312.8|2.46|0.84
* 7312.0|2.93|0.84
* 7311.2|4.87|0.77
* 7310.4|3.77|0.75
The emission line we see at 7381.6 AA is [N II] 6583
